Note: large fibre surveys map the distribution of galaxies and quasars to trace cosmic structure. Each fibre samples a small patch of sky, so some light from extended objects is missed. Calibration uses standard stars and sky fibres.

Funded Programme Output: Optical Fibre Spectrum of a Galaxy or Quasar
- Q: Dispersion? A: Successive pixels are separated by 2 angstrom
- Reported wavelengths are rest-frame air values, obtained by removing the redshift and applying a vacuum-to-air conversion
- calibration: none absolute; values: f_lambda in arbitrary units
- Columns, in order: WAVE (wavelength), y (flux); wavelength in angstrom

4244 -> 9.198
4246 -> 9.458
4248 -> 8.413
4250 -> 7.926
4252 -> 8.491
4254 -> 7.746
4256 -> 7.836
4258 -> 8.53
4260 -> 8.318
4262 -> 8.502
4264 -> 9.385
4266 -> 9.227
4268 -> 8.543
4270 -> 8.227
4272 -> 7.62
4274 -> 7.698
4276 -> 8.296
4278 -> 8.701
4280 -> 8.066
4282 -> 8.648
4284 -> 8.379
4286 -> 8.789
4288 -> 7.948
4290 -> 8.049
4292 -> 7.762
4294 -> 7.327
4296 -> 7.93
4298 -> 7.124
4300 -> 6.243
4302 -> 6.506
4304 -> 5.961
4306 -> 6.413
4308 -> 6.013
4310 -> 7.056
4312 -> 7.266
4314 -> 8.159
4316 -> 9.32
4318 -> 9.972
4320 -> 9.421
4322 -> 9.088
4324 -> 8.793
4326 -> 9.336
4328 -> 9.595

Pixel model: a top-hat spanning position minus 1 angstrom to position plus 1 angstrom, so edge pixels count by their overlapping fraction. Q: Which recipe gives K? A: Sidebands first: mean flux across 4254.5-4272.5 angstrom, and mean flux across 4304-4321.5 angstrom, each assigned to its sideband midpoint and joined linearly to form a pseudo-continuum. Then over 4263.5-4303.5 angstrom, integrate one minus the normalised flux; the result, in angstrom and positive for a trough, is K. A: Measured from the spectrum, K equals 1.2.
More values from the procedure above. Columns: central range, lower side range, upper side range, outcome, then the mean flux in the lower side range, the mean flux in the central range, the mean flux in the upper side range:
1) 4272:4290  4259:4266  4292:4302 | -0.81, 8.81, 8.26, 7.15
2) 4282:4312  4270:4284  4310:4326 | 4.13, 8.19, 7.3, 8.78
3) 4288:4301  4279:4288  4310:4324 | 1.63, 8.41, 7.45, 8.74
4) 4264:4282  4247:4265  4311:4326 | 0.25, 8.35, 8.38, 8.89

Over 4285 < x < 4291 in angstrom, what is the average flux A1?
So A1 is 8.26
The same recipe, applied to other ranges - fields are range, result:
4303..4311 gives 6.36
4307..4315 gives 7.12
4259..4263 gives 8.41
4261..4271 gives 8.78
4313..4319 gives 9.15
